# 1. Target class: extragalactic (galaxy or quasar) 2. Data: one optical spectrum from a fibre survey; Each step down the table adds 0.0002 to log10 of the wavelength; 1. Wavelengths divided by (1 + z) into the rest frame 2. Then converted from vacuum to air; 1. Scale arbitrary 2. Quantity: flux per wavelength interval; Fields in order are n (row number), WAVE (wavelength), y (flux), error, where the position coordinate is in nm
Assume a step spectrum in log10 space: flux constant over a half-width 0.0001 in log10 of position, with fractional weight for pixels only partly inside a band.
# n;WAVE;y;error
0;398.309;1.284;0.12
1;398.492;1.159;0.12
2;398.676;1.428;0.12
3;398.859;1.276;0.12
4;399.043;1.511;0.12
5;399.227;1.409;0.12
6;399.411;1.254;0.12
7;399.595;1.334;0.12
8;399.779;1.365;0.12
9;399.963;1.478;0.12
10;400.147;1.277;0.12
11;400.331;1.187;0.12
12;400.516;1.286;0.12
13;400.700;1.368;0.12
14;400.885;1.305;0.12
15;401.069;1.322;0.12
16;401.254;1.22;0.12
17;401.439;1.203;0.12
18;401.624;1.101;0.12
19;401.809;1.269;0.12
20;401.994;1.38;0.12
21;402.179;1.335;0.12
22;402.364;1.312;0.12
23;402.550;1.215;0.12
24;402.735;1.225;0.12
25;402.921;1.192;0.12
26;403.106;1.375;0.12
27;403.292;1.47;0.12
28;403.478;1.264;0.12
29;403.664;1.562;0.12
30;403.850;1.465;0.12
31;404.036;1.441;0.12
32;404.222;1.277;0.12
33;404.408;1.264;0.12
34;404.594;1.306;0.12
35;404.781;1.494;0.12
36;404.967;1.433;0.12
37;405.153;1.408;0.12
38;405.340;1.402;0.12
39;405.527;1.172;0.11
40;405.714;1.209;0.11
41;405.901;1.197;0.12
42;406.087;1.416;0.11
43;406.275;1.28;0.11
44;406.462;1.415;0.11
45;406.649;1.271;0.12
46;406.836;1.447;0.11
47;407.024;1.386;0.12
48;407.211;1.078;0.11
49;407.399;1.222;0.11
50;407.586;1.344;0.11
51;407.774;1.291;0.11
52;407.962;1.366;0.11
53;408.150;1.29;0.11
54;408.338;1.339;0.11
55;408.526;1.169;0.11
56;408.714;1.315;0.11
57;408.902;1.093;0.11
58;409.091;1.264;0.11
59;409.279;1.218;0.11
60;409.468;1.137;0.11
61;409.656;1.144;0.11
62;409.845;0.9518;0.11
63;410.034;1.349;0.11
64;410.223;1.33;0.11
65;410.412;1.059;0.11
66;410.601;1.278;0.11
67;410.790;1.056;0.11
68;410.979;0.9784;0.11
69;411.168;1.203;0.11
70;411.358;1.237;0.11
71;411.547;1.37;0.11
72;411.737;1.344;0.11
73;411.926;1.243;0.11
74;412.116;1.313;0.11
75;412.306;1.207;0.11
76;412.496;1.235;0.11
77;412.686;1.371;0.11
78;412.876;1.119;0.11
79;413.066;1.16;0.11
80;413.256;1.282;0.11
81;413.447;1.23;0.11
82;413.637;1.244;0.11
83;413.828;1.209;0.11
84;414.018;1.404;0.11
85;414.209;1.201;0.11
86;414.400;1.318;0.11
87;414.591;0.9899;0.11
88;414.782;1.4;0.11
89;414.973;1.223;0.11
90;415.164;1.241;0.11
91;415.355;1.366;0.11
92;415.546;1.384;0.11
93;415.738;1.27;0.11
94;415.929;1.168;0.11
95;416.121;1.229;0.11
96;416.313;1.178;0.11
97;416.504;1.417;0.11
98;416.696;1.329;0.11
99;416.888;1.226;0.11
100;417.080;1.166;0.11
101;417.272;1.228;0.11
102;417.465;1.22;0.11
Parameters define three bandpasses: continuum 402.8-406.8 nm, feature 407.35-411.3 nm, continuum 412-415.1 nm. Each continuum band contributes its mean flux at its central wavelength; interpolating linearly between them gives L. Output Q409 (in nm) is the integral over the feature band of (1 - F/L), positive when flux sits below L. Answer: 0.26 nm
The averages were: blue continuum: 1.35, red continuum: 1.24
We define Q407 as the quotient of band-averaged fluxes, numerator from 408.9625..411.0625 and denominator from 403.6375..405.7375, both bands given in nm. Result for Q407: 0.85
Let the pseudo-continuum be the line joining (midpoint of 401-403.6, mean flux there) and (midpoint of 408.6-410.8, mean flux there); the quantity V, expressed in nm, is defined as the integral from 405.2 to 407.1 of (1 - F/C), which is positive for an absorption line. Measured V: -0.14 nm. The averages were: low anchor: 1.28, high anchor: 1.19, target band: 1.32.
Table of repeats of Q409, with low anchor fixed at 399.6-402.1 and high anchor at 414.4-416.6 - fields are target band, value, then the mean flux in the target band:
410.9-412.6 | 0.04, 1.24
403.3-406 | -0.15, 1.35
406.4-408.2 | -0.04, 1.31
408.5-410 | 0.13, 1.17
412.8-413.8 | 0.05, 1.21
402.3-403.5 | -0.01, 1.29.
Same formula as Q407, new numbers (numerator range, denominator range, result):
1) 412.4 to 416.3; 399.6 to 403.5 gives 0.97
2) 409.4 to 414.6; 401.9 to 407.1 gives 0.91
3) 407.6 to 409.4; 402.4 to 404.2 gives 0.93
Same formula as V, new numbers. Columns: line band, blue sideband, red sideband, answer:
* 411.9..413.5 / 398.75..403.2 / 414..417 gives 0.042 nm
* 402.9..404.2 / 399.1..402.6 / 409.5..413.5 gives -0.126 nm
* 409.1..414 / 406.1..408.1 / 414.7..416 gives 0.333 nm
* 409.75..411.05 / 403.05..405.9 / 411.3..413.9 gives 0.140 nm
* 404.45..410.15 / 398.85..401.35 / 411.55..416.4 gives 0.050 nm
